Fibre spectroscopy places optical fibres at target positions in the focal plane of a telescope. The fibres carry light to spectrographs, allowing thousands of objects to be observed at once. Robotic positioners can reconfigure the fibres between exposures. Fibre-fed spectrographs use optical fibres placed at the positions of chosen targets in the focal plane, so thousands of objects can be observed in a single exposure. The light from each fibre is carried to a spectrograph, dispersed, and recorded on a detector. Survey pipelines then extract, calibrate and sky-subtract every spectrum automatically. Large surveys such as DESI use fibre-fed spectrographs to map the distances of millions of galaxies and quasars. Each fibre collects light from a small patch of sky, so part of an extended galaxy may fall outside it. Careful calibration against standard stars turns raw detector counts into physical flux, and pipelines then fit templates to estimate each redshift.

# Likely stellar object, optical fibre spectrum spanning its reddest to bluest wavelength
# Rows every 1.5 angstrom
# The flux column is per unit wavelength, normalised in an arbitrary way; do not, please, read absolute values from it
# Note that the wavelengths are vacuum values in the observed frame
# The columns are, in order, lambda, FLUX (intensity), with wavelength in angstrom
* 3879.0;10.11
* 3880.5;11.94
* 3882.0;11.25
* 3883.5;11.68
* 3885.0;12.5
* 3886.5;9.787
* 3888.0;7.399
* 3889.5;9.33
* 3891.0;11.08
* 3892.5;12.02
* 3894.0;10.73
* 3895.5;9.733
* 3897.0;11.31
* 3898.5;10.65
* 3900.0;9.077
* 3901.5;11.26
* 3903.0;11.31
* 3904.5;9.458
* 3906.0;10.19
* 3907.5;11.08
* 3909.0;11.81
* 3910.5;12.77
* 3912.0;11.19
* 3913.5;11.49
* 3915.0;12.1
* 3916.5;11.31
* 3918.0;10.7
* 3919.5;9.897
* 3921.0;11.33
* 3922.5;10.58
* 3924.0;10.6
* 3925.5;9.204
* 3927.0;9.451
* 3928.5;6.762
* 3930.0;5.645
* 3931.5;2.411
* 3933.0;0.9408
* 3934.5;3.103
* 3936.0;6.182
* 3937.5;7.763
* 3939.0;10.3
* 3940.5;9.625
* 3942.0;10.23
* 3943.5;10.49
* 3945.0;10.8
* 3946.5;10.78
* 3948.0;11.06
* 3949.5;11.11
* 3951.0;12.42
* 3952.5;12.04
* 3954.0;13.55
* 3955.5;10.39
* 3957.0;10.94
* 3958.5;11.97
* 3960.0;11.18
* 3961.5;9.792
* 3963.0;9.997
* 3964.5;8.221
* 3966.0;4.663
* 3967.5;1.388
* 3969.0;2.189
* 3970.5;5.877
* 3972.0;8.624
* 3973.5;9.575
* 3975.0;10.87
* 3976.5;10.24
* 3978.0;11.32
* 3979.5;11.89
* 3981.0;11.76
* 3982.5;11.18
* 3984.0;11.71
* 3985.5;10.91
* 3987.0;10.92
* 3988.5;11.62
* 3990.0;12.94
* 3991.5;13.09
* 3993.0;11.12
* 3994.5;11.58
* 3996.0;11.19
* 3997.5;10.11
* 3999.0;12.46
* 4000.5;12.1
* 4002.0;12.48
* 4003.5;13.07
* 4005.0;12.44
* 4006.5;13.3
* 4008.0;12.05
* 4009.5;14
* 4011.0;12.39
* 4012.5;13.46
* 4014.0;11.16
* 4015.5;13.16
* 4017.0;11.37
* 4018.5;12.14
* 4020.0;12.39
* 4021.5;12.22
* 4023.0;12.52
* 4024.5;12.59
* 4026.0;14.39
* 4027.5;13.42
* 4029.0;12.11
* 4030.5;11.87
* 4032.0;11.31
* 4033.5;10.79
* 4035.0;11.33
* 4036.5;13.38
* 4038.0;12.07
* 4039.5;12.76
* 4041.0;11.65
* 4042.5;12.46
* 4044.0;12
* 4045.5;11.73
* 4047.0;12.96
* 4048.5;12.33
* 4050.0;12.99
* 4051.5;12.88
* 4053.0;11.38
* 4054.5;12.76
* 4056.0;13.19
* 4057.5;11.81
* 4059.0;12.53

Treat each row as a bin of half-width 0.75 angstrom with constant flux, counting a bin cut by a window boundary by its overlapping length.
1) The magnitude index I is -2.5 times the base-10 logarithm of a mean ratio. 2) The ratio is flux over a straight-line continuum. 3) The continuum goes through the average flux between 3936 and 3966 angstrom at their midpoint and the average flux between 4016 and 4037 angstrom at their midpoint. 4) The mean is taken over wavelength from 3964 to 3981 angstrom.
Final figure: 0.359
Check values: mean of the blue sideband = 10.4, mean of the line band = 7.89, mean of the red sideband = 12.3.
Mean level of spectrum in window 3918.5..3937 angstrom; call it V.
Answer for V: 7.23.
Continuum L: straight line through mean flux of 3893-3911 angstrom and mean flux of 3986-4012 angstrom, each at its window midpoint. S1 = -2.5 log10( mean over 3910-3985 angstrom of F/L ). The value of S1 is 0.21 mag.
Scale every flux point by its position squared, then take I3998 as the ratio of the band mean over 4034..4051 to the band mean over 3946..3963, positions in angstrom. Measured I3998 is 1.14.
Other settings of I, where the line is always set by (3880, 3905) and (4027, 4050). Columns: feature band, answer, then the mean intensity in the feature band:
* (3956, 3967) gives 0.21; 9.37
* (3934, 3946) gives 0.26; 8.72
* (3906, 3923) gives -0.04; 11.3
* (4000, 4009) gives -0.07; 12.6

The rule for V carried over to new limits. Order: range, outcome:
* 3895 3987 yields 9.62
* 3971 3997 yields 11.1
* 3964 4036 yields 11.1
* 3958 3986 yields 9.08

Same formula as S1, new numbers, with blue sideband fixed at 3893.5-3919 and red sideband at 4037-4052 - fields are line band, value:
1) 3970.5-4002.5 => 0.057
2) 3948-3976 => 0.241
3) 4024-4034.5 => -0.008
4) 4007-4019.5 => -0.037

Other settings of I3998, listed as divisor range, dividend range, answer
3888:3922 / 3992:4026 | 1.20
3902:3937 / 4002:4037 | 1.44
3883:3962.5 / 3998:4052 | 1.31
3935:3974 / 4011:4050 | 1.39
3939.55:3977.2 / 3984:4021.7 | 1.30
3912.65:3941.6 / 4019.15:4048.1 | 1.54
